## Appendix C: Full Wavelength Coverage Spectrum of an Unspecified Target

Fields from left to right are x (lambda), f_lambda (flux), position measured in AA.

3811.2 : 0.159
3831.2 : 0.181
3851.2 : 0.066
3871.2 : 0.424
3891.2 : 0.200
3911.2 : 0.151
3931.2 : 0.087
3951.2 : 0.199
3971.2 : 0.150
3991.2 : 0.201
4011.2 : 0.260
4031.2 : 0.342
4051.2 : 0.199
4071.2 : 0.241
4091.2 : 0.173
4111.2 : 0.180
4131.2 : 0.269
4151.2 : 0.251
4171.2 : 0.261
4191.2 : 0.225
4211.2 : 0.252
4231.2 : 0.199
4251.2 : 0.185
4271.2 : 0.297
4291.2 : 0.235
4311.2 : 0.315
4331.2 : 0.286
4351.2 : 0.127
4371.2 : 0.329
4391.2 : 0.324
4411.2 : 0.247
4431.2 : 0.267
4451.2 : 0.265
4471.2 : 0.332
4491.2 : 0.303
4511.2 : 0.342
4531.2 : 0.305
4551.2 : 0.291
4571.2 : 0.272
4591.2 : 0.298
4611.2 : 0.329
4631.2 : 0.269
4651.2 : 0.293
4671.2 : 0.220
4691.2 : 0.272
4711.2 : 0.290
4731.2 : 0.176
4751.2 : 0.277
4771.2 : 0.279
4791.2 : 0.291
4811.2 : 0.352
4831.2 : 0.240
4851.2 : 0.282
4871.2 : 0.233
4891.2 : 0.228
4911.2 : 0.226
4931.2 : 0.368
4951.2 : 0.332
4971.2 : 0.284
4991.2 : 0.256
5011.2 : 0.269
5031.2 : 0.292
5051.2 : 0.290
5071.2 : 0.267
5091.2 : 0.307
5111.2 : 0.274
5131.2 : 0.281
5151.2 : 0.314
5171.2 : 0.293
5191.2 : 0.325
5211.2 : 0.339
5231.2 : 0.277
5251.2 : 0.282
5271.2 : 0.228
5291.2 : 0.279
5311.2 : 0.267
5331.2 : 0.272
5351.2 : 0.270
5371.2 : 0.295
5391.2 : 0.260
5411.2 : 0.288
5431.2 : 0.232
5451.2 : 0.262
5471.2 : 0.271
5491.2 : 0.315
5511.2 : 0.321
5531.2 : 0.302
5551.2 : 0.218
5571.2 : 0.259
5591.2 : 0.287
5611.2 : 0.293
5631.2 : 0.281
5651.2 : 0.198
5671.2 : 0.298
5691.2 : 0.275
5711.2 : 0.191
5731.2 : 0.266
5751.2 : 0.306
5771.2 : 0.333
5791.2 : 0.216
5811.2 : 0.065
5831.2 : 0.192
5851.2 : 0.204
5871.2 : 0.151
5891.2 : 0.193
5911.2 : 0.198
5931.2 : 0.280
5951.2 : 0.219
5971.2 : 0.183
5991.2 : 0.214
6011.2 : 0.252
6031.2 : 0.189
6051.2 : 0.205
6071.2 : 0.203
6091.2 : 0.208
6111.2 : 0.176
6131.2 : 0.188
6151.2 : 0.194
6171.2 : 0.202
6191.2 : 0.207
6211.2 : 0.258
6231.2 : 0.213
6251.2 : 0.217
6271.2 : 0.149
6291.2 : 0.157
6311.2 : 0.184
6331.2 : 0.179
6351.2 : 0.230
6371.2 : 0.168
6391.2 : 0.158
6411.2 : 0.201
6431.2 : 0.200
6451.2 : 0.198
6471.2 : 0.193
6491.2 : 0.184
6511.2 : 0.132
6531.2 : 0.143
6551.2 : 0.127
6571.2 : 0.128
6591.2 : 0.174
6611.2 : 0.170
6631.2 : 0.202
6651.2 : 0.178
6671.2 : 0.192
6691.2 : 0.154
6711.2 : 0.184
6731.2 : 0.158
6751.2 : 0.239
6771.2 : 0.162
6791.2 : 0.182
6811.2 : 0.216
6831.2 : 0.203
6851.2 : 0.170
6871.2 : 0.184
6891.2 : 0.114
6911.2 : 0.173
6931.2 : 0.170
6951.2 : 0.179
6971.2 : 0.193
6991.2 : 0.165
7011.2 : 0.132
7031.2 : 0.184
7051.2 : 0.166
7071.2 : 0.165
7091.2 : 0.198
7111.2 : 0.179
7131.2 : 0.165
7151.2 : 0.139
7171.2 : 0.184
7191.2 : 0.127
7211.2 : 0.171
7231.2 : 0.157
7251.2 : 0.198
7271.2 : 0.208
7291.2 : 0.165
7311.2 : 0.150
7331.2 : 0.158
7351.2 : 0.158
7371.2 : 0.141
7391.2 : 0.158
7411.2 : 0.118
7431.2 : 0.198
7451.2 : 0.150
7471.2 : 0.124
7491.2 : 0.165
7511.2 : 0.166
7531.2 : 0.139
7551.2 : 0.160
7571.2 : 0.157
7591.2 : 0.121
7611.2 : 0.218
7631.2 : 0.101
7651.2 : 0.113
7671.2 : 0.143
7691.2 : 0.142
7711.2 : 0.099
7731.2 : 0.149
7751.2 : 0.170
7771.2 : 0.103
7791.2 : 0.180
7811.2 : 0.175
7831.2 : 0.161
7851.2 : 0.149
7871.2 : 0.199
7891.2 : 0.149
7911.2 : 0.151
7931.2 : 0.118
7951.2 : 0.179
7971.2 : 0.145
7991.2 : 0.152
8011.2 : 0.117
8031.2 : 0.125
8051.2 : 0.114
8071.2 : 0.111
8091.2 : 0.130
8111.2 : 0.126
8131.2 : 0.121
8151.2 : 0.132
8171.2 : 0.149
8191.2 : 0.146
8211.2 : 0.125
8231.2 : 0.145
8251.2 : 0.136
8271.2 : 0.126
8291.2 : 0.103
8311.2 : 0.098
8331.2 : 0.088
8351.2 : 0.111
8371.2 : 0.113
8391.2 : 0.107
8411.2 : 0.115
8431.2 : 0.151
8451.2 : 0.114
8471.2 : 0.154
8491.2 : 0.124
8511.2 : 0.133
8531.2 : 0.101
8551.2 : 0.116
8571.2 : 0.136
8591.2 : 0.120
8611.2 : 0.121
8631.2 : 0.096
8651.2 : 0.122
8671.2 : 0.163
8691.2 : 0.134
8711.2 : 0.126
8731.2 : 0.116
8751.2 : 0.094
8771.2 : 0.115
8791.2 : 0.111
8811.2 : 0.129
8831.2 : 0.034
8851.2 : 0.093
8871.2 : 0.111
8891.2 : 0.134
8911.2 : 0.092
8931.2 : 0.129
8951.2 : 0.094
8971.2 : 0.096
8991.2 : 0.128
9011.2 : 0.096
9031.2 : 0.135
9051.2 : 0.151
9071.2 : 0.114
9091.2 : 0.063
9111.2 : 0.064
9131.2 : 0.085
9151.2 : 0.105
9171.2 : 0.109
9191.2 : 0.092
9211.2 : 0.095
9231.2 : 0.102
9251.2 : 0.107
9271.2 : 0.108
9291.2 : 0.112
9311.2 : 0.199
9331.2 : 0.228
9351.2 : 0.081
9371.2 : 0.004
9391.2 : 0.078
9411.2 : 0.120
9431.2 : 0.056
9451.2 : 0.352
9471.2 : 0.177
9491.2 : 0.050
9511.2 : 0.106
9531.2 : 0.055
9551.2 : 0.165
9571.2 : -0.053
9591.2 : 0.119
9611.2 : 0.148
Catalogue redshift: 0.56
